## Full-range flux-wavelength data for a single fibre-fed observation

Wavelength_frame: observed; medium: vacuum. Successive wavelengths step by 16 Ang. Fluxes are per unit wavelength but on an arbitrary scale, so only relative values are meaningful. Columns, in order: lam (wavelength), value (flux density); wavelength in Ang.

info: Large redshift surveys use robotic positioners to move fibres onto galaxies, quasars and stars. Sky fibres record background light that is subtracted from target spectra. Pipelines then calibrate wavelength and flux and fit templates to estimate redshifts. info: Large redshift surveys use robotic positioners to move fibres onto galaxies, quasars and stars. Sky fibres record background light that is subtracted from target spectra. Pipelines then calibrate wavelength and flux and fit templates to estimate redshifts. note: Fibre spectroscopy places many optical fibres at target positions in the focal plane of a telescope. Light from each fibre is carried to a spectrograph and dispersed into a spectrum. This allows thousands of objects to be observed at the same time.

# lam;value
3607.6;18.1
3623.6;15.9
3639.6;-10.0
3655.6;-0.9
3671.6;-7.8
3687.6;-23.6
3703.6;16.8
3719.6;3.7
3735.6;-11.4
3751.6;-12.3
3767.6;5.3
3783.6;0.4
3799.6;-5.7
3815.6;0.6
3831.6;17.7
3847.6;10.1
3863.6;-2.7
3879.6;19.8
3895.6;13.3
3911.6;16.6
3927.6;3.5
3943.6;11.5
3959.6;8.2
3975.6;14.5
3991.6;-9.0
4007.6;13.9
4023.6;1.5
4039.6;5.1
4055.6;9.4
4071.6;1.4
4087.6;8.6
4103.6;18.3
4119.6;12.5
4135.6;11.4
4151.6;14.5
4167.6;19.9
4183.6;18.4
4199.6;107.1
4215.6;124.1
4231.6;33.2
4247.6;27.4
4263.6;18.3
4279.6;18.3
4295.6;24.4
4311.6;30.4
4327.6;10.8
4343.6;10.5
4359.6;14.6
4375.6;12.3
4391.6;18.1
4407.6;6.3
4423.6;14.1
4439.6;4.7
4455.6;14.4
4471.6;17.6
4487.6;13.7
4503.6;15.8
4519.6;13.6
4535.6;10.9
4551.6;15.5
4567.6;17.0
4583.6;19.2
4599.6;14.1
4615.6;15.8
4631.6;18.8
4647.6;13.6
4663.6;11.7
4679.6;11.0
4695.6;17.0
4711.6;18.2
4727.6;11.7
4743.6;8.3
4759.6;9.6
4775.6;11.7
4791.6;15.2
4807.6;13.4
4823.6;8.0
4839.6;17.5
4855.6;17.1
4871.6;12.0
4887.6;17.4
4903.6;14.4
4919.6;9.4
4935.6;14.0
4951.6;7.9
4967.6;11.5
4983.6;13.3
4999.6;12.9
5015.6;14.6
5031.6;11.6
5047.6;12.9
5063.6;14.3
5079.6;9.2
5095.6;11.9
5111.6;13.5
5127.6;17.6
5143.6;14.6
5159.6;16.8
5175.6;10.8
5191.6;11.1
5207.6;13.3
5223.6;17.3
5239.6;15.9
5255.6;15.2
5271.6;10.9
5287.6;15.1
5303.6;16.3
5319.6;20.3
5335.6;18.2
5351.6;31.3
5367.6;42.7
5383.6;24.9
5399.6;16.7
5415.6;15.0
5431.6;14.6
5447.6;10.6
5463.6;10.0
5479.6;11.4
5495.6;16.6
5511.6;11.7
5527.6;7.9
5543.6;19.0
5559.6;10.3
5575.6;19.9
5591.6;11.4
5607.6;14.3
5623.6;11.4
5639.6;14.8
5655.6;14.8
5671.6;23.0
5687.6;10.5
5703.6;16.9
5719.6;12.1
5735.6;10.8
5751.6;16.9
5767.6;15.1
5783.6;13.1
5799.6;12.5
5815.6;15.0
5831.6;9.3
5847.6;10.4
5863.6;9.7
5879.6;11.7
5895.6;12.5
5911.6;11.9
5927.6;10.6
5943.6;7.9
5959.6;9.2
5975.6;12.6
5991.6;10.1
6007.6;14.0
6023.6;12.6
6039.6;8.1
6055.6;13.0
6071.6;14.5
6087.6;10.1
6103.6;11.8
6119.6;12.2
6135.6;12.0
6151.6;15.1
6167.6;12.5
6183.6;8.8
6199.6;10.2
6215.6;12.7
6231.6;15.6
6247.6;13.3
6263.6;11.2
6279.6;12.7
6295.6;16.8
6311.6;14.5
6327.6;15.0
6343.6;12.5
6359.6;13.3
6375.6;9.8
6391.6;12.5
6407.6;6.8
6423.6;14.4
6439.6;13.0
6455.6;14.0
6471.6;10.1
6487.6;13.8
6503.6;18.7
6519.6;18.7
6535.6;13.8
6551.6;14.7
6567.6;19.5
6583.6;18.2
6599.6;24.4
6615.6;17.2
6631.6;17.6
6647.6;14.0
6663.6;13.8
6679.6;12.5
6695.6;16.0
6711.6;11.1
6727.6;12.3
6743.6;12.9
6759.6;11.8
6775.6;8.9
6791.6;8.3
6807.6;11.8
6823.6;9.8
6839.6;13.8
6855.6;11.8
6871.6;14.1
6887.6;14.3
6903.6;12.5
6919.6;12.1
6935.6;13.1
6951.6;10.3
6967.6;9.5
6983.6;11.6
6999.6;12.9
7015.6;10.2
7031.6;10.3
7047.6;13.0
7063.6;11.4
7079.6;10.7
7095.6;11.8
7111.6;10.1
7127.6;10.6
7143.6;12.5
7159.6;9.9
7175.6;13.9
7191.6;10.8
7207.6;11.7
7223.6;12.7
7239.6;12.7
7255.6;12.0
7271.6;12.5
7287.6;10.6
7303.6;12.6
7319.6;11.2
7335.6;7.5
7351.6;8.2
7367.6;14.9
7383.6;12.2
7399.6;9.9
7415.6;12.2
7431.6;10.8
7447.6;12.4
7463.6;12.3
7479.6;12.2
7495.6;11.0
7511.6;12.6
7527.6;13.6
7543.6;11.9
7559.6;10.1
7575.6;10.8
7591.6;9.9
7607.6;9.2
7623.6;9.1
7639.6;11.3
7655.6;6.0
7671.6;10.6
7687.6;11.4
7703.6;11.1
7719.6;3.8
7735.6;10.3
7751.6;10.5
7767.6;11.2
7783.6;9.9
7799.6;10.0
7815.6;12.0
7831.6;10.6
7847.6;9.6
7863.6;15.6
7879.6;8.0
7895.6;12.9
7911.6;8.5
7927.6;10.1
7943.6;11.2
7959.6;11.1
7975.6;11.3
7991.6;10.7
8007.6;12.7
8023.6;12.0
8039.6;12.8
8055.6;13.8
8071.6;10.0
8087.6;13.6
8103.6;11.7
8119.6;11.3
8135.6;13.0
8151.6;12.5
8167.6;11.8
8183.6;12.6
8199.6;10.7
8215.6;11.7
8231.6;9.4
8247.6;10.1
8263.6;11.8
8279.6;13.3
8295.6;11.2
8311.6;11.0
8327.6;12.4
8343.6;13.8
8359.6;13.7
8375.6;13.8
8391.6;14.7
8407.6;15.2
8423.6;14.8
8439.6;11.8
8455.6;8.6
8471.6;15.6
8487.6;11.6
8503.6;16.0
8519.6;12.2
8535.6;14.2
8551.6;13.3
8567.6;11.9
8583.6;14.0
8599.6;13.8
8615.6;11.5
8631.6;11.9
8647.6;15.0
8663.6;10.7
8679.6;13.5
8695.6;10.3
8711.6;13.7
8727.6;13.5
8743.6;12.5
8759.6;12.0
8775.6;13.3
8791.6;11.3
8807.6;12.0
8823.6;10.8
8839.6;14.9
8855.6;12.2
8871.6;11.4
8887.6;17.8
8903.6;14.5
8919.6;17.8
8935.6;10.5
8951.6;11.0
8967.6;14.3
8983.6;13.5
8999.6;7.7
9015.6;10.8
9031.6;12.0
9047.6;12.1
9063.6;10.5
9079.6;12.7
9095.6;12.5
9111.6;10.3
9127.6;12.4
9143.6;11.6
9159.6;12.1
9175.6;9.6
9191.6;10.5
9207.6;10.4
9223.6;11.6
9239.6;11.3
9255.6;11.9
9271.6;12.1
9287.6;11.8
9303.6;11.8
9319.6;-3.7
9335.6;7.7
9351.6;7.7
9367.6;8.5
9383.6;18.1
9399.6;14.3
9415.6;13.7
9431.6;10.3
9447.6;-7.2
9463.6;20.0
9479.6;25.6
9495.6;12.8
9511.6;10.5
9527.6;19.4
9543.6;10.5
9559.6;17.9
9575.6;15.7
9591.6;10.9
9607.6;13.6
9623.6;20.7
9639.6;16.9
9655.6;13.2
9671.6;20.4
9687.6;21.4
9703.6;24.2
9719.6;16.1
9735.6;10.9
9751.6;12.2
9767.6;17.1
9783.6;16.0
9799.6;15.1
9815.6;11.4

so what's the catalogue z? 2.458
